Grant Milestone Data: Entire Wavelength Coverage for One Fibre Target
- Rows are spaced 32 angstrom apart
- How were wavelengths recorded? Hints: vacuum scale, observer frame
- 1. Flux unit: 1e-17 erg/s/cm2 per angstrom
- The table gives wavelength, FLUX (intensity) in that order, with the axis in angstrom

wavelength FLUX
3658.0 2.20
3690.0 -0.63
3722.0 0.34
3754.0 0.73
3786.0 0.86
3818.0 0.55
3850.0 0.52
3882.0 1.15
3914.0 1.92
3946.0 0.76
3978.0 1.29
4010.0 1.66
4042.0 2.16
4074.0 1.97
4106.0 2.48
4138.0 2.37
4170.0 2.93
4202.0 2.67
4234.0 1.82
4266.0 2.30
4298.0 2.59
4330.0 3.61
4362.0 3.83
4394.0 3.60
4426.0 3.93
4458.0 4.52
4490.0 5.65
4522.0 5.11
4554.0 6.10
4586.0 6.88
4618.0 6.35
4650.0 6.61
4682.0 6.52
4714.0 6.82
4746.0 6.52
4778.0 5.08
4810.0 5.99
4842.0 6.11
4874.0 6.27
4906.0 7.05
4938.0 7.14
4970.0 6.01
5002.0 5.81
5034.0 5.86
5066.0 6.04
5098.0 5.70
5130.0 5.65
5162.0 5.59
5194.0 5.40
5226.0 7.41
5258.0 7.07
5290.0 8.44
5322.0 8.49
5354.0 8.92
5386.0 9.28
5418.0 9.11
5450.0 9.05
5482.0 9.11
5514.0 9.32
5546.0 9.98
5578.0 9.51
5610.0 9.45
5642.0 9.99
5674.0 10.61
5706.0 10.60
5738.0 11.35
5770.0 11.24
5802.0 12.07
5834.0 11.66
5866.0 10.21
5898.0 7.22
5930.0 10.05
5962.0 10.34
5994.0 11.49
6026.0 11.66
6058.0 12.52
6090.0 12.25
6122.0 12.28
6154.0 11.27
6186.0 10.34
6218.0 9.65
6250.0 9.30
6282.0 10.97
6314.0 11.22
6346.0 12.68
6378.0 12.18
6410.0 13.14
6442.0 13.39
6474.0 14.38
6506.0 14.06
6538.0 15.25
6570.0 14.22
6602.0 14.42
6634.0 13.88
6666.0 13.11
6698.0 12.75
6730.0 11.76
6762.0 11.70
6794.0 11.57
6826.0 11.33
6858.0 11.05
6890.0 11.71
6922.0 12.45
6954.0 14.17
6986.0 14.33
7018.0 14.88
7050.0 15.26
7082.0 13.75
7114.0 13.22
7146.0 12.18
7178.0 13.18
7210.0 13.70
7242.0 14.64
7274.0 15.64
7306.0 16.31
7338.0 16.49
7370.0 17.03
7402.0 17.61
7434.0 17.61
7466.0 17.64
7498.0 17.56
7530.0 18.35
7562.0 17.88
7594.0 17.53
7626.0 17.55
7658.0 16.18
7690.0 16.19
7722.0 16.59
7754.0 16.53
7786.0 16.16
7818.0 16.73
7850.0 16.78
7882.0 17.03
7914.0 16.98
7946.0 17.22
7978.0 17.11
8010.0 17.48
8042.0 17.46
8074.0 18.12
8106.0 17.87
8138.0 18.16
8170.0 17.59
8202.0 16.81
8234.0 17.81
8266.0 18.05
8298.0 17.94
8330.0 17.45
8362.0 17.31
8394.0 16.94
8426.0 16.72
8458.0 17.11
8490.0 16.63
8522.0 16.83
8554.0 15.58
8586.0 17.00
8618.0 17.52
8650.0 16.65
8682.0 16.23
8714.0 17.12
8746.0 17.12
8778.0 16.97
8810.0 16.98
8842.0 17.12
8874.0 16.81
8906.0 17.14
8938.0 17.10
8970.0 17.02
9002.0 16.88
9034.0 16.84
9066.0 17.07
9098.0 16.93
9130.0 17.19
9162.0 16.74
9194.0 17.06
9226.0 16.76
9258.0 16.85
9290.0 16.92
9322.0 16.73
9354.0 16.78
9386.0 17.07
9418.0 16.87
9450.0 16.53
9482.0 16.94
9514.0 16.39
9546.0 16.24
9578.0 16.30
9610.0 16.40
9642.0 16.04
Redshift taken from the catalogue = 0.000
